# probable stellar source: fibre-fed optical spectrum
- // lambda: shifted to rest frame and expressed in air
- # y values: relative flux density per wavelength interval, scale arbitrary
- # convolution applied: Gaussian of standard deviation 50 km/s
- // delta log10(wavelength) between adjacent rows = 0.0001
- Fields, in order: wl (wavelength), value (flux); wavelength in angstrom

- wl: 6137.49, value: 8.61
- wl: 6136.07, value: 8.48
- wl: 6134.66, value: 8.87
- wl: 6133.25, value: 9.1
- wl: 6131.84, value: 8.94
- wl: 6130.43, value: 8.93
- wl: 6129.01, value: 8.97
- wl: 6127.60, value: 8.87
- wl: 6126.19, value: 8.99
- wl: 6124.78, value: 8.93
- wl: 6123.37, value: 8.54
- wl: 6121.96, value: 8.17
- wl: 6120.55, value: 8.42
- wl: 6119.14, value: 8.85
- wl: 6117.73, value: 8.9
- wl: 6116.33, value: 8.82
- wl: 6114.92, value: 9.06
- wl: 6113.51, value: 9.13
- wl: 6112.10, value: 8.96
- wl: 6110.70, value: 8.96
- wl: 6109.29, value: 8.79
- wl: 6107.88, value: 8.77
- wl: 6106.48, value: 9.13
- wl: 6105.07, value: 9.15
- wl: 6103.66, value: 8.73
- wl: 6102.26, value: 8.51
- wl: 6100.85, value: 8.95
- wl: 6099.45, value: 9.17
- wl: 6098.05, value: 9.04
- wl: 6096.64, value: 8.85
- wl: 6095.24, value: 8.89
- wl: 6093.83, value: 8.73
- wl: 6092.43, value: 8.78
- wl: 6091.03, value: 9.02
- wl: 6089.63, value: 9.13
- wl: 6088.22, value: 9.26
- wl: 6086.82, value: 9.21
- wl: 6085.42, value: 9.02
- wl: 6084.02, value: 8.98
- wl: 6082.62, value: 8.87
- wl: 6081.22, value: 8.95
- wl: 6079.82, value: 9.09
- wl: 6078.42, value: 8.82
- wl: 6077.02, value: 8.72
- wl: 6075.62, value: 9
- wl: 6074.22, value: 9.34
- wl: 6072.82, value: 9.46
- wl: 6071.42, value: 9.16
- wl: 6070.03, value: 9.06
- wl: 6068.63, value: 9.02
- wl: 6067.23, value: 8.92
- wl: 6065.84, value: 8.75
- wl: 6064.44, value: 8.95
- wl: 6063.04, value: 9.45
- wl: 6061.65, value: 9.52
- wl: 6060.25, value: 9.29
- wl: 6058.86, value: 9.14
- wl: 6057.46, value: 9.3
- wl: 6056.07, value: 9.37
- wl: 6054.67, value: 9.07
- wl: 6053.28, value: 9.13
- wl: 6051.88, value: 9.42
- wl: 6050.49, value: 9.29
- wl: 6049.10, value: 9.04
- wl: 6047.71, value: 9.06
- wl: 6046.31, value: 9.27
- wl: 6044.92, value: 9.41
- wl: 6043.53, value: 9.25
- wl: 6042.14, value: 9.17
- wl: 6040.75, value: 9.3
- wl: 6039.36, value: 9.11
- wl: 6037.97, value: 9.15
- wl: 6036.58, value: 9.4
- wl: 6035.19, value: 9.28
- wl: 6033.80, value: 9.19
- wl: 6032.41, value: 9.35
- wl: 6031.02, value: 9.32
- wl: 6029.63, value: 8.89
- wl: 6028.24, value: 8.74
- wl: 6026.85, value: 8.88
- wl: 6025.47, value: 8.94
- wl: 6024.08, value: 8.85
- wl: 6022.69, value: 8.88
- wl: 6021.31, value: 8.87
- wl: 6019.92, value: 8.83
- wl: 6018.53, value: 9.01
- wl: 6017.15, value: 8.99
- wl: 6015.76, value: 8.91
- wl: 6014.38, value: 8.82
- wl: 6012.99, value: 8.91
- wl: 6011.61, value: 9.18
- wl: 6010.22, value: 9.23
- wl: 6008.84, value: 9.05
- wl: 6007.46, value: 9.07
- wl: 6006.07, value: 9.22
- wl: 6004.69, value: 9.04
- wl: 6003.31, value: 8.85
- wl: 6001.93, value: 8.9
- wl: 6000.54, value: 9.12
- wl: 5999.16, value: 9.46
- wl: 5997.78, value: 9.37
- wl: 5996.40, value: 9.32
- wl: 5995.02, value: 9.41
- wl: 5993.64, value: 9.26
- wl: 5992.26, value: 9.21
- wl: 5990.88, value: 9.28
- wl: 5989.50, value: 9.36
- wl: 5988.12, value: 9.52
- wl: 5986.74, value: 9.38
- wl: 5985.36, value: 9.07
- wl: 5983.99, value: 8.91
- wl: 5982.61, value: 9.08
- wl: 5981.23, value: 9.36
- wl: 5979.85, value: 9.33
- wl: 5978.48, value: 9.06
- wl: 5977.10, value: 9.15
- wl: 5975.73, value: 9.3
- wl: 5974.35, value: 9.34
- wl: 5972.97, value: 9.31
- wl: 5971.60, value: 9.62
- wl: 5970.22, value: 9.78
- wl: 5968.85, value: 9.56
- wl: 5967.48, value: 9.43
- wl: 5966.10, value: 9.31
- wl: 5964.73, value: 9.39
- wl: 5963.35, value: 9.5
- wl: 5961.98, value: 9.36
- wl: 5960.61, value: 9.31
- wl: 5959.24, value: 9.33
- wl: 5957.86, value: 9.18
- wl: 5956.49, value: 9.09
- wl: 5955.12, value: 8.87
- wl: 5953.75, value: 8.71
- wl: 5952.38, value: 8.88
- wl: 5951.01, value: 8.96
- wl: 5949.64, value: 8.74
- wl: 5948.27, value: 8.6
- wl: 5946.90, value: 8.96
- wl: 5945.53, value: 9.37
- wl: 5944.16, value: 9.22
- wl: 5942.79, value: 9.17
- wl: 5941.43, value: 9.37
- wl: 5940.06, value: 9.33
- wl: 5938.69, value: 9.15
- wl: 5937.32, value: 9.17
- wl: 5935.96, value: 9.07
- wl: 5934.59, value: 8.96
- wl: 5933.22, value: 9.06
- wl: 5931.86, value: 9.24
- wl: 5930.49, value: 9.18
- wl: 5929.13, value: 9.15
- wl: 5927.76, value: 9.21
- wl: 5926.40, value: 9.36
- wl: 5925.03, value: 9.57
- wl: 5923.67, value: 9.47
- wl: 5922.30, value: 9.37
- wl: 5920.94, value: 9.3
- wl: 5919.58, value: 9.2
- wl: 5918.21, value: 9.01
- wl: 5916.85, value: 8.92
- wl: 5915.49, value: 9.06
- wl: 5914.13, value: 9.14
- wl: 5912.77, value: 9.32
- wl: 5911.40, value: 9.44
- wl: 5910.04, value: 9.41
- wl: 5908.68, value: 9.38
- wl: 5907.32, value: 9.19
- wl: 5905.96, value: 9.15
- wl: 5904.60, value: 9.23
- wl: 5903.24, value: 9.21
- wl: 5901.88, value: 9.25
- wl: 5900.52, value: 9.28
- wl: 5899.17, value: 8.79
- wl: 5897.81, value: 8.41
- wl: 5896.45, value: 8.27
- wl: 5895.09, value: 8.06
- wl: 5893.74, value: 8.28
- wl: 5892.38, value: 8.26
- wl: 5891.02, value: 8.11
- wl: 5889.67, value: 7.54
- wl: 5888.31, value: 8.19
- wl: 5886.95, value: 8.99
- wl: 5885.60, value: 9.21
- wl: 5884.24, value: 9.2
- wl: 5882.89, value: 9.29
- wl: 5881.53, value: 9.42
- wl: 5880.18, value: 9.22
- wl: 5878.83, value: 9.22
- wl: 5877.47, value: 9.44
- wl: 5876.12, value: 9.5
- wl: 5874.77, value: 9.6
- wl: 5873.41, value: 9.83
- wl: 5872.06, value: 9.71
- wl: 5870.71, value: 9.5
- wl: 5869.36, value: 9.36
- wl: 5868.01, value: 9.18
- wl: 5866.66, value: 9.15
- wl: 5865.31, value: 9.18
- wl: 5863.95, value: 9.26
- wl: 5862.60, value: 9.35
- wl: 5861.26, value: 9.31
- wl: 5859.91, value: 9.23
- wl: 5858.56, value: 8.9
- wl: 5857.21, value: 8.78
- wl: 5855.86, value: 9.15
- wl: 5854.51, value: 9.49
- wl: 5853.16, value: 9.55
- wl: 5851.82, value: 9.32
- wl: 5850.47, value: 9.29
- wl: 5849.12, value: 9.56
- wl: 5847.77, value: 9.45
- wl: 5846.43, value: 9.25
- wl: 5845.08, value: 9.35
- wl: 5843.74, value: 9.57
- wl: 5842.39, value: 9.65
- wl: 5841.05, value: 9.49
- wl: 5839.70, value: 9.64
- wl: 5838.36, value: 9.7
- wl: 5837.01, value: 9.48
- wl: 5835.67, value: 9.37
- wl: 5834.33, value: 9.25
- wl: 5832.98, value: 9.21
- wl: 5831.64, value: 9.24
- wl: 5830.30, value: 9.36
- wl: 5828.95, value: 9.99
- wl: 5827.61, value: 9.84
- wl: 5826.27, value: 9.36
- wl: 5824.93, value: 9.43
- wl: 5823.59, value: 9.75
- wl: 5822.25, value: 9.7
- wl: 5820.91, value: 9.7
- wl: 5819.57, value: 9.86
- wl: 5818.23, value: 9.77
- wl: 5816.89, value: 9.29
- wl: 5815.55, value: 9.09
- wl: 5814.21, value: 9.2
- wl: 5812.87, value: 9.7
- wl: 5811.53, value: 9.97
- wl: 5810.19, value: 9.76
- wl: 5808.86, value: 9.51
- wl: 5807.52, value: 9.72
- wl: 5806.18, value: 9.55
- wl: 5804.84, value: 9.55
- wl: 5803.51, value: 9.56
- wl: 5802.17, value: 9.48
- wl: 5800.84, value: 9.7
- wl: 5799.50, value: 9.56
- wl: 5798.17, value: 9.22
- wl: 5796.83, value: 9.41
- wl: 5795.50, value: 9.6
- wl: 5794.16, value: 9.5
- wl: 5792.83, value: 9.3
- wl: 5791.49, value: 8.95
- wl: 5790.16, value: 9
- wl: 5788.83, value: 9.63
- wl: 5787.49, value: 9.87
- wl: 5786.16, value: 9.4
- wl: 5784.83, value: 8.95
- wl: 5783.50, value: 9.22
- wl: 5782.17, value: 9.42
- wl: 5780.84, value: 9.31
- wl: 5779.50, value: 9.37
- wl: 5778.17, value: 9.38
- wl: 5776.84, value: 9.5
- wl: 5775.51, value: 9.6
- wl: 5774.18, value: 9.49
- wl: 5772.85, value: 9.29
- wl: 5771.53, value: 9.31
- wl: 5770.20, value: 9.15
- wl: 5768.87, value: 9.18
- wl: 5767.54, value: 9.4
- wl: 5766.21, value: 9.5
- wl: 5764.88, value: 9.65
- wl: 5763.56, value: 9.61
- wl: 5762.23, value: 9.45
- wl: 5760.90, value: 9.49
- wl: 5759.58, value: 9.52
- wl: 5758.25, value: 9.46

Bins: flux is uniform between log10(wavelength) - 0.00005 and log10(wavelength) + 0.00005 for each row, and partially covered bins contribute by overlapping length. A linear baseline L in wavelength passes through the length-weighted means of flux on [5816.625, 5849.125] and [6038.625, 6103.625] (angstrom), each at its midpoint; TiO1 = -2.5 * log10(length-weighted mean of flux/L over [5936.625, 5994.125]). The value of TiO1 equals 0.01 mag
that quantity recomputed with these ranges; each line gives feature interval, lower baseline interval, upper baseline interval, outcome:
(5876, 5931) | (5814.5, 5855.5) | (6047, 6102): 0.04 mag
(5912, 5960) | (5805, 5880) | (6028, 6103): 0.02 mag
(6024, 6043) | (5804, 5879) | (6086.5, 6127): -0.01 mag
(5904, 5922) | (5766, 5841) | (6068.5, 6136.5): 0.01 mag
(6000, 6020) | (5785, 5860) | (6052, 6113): 0.02 mag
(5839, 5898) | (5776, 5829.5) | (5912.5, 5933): 0.03 mag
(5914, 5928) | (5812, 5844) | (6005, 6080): 0.01 mag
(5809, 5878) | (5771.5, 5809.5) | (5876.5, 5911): -0.04 mag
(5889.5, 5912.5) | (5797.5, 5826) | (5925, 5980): 0.06 mag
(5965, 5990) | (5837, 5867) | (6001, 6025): -0.03 mag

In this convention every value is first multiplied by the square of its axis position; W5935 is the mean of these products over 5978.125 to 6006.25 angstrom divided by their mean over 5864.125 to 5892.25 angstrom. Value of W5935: 1.05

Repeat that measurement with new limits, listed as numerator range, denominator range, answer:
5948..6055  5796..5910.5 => 1.04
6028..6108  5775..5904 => 1.06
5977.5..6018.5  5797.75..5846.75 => 1.02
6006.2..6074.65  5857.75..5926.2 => 1.05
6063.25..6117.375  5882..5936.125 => 1.06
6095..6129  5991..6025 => 1.01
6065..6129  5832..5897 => 1.05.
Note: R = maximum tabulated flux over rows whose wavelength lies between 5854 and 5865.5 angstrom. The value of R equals 9.49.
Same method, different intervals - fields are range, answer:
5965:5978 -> 9.78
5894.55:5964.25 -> 9.57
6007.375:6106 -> 9.52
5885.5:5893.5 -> 9.21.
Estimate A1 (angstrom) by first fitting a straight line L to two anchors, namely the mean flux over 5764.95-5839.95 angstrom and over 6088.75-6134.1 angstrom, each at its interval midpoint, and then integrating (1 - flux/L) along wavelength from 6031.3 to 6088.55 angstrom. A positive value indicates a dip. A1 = -1.1 angstrom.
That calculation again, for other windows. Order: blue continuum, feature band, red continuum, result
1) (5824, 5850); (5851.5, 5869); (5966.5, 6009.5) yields 0.4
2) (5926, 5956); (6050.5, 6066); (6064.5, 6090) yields -0.3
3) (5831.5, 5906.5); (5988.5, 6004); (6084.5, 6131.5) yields -0.4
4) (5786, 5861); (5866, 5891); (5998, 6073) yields 0.6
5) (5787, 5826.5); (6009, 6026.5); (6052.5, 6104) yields 0.4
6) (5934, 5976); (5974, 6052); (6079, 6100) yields -0.2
